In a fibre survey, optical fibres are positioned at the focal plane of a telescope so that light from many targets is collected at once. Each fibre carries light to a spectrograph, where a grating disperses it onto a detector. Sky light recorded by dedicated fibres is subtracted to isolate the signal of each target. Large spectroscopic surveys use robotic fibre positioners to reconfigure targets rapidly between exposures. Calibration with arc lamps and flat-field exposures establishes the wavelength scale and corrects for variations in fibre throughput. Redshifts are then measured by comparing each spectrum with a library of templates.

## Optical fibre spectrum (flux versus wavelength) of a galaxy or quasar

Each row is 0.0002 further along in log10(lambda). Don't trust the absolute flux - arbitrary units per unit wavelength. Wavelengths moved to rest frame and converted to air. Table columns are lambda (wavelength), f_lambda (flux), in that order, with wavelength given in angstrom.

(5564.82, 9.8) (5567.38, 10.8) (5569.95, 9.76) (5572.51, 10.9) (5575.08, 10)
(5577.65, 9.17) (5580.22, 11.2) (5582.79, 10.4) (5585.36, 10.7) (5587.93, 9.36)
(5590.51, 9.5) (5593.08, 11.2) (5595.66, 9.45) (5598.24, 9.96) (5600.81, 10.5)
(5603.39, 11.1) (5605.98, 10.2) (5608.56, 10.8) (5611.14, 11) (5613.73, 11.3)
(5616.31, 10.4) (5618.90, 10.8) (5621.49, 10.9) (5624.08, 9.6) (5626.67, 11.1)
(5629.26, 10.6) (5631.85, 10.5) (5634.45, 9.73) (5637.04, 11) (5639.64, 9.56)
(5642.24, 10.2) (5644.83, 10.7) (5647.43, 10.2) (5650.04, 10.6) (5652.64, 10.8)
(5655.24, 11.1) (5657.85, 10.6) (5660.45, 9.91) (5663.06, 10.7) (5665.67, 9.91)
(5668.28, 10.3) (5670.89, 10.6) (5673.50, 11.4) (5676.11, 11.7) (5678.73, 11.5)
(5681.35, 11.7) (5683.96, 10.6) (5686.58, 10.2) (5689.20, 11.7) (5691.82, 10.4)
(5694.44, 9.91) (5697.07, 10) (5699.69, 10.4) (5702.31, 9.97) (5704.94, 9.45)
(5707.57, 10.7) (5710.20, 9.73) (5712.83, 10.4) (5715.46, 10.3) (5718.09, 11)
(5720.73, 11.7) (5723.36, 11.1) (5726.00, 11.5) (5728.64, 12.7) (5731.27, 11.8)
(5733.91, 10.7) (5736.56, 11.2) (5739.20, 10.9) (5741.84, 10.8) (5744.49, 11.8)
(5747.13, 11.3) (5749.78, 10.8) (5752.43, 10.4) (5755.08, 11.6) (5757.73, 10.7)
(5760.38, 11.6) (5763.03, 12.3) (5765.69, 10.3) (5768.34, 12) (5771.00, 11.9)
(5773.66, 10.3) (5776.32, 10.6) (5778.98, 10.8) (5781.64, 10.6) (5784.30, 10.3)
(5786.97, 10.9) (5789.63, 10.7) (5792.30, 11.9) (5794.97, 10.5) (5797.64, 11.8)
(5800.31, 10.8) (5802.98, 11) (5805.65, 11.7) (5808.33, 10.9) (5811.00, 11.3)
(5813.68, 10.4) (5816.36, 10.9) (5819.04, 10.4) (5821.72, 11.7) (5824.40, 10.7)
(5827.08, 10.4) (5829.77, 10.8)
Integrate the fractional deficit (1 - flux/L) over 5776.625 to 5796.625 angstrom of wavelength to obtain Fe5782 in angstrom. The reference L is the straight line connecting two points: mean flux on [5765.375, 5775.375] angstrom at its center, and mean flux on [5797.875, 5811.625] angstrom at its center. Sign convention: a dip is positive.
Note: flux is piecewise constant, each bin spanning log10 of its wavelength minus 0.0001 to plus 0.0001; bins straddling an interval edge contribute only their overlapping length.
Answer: 0.7 angstrom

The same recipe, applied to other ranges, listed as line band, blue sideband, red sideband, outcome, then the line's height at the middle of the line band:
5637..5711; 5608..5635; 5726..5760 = 2.5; 10.9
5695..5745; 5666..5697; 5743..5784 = 0.7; 11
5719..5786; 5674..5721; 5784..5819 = -2.3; 10.8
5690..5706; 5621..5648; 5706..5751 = 1.1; 10.8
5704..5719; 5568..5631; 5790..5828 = 0.7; 10.7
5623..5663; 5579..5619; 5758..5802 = 0.7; 10.6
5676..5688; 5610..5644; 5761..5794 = -0.4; 10.7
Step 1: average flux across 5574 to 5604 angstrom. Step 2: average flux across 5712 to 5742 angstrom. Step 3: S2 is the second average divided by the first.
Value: 1.10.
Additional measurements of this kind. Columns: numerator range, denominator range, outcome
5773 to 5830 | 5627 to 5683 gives 1.02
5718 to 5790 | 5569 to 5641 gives 1.07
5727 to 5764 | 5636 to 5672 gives 1.08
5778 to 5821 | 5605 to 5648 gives 1.04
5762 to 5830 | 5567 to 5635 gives 1.06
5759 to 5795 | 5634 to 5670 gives 1.06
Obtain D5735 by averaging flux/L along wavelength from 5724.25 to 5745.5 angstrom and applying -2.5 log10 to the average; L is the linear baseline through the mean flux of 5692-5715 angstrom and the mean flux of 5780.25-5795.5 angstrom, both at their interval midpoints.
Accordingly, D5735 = -0.10 mag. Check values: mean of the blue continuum 10.1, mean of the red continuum 10.8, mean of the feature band 11.4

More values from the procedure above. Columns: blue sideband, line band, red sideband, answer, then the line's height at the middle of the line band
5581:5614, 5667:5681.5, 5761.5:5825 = -0.05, 10.7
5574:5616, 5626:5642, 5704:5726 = 0.01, 10.5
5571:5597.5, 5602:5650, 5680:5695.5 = -0.01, 10.4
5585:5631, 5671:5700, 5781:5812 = -0.02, 10.7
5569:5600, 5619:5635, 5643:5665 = -0.01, 10.4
